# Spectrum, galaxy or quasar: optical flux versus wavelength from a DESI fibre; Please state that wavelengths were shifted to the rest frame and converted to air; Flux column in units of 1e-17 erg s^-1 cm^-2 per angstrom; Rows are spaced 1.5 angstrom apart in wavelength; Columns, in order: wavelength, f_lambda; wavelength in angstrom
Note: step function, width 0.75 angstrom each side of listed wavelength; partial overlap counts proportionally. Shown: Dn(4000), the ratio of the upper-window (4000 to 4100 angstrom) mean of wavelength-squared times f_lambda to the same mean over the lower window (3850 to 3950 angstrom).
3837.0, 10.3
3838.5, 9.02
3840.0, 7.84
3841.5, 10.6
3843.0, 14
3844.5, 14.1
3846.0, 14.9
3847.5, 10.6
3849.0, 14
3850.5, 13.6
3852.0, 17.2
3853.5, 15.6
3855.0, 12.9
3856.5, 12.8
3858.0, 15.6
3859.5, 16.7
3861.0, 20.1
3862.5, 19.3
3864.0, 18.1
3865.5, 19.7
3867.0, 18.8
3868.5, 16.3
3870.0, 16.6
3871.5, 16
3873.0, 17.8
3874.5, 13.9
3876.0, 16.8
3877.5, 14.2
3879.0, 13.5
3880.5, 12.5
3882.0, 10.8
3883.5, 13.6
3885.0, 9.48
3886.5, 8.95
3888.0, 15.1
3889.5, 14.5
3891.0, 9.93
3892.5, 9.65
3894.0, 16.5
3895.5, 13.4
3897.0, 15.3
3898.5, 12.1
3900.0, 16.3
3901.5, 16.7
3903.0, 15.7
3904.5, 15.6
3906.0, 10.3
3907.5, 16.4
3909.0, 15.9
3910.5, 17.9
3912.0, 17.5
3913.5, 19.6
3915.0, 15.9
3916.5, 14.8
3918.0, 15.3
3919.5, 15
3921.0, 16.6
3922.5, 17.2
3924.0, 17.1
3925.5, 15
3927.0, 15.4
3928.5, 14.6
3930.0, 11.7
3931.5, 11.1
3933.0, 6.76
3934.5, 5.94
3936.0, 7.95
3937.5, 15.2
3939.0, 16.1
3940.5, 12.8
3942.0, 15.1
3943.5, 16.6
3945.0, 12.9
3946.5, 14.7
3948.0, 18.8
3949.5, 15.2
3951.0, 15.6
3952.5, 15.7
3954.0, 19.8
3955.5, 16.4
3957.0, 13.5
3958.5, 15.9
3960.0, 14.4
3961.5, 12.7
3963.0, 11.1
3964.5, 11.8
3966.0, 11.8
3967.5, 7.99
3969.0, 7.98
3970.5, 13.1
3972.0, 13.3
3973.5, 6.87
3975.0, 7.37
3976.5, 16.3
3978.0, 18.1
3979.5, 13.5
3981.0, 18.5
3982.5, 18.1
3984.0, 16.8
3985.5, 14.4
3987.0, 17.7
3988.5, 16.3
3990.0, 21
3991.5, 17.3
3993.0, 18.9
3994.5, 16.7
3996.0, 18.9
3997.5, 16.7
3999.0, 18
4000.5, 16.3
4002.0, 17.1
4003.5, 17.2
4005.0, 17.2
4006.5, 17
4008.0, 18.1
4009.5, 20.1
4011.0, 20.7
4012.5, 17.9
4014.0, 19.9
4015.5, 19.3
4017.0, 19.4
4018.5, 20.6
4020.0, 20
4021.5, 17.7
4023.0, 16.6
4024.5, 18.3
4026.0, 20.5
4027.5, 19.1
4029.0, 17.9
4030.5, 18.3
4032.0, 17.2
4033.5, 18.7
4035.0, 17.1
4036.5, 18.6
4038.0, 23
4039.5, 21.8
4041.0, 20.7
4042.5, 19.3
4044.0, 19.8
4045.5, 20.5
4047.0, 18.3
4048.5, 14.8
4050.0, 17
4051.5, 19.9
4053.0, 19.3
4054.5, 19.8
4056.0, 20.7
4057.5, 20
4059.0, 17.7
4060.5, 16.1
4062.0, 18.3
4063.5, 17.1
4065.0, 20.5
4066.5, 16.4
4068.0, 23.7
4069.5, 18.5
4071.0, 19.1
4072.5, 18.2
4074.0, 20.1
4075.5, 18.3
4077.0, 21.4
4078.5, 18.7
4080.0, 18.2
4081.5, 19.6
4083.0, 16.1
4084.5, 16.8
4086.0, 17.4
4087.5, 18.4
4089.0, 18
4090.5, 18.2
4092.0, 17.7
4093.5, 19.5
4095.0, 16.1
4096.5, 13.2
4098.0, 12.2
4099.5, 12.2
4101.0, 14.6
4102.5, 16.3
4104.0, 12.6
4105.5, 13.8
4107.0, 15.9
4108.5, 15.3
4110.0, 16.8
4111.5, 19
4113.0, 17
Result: 1.35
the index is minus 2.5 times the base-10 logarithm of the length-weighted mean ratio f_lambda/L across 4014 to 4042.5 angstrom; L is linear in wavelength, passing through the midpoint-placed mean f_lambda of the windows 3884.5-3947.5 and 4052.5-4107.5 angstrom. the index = -0.16 mag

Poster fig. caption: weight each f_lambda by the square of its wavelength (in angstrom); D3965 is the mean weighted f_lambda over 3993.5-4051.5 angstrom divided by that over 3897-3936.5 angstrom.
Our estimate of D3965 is 1.36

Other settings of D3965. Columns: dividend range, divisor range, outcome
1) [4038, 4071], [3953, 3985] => 1.47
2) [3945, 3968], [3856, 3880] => 0.90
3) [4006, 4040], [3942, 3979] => 1.44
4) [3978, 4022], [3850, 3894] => 1.29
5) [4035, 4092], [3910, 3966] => 1.38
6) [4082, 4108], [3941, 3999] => 1.13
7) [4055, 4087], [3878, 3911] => 1.50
